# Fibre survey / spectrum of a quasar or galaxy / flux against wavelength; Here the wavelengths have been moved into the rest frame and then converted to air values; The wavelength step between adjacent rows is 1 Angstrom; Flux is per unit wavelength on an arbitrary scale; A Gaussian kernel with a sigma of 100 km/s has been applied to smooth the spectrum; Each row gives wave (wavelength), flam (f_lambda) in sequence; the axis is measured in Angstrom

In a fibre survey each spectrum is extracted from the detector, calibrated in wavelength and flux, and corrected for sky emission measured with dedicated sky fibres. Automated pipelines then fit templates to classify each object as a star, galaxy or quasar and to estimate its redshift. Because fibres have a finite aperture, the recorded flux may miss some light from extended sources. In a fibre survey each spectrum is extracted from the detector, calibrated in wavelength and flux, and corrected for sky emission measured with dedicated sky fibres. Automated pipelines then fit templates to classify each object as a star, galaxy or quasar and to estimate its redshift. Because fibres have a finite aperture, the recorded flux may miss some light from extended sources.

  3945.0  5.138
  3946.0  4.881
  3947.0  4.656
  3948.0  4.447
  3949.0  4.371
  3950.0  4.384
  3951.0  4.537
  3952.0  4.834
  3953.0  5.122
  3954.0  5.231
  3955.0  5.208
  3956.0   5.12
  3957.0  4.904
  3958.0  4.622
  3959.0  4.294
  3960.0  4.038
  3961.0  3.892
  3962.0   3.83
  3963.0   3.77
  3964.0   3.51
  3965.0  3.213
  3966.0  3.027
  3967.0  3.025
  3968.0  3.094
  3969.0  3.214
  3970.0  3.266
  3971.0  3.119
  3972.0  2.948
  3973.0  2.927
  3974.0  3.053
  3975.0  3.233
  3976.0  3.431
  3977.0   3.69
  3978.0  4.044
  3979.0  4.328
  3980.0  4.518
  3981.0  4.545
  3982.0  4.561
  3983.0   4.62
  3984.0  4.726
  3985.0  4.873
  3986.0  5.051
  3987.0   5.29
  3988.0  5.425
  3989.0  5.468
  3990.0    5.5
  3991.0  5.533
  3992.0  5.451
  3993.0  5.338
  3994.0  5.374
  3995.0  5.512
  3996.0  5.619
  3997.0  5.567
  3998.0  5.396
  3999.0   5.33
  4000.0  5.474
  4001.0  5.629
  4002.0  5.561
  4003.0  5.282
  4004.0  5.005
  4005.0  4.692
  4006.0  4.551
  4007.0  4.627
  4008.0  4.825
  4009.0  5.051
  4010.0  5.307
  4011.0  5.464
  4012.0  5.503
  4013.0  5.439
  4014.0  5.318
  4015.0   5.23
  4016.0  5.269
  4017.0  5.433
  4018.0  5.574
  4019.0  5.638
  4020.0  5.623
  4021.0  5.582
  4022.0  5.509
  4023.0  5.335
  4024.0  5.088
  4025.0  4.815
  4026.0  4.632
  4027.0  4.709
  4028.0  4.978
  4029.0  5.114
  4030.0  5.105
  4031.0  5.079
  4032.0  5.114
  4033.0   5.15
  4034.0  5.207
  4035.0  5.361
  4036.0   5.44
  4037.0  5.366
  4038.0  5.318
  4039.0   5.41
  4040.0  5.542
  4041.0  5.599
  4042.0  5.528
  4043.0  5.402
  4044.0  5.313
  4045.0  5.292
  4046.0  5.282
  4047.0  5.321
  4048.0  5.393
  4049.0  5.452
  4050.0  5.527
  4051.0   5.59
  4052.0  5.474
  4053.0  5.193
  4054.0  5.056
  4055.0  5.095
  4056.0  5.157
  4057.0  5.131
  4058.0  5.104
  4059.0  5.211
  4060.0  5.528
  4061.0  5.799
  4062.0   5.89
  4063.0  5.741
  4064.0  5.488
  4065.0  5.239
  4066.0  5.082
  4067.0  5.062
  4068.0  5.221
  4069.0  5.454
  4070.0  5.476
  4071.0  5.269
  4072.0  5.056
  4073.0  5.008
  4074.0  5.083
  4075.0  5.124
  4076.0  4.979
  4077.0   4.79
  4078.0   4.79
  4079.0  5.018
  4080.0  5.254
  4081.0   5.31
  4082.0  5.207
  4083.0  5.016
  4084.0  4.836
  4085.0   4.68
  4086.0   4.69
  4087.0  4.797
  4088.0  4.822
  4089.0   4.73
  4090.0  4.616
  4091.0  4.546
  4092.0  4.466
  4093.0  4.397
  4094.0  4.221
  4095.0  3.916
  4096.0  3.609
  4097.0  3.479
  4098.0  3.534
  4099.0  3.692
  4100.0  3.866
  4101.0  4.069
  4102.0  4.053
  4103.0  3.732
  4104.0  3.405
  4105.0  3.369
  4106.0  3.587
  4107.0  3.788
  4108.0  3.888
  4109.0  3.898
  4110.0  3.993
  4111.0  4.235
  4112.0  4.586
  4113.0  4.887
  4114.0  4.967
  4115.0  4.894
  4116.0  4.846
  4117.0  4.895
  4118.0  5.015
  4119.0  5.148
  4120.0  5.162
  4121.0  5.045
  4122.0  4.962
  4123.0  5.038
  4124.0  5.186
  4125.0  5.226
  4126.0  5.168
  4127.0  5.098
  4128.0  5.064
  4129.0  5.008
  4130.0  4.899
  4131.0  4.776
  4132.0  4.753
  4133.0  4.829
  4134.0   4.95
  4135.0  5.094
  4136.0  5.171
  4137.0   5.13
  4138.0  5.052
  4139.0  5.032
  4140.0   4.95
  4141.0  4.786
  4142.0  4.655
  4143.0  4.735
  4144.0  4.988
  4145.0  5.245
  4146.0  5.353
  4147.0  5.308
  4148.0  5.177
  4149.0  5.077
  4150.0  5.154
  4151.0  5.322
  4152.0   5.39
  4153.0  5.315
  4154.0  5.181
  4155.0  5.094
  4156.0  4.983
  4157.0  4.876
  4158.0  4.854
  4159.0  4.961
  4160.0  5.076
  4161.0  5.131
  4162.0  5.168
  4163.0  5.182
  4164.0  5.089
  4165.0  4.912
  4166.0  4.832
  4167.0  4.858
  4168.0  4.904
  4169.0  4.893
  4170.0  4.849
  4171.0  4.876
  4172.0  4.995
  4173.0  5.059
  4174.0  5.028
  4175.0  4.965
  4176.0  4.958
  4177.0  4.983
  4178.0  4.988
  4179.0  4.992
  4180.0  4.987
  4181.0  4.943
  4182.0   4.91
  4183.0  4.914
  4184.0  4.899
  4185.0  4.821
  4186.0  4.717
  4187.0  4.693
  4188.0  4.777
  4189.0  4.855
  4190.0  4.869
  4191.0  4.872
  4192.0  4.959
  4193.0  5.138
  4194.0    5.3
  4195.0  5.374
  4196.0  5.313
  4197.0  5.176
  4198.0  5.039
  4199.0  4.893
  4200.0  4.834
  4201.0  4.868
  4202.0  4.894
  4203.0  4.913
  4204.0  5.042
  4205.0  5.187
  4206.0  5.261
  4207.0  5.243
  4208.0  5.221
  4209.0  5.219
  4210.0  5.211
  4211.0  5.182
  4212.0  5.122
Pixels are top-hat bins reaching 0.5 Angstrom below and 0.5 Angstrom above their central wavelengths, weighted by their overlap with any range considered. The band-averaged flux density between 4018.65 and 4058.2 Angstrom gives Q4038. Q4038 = 5.28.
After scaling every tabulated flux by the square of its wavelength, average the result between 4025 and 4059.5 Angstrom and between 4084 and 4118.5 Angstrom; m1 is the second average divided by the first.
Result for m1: 0.83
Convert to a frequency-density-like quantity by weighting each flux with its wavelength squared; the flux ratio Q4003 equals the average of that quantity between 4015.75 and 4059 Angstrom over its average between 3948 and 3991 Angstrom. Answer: 1.30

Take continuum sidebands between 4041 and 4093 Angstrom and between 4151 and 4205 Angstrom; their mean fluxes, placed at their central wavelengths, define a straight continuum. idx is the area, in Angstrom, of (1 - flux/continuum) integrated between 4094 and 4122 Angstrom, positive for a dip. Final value 4.83 Angstrom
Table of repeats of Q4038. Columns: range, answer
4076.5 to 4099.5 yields 4.54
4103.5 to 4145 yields 4.74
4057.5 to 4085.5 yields 5.2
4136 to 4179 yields 5.03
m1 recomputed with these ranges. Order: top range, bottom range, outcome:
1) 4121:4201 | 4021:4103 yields 1.05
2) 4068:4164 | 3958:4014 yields 1.12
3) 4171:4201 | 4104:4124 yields 1.14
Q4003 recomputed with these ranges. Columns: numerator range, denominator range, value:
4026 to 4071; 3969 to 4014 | 1.15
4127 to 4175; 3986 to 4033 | 1.02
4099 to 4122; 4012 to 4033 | 0.86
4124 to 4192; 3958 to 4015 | 1.19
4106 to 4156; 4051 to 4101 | 1.03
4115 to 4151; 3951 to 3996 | 1.26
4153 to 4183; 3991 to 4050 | 1.01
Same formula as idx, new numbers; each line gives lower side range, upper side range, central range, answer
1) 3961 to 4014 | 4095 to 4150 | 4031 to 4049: -3.0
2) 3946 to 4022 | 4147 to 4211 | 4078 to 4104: 2.4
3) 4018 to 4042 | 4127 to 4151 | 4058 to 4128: 5.3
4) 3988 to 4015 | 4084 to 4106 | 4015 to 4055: -3.5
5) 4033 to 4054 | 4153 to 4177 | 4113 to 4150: 0.6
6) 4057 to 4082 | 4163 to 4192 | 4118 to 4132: 0.1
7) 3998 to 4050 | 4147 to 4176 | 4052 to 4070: -0.4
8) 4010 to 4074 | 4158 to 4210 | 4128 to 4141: 0.4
